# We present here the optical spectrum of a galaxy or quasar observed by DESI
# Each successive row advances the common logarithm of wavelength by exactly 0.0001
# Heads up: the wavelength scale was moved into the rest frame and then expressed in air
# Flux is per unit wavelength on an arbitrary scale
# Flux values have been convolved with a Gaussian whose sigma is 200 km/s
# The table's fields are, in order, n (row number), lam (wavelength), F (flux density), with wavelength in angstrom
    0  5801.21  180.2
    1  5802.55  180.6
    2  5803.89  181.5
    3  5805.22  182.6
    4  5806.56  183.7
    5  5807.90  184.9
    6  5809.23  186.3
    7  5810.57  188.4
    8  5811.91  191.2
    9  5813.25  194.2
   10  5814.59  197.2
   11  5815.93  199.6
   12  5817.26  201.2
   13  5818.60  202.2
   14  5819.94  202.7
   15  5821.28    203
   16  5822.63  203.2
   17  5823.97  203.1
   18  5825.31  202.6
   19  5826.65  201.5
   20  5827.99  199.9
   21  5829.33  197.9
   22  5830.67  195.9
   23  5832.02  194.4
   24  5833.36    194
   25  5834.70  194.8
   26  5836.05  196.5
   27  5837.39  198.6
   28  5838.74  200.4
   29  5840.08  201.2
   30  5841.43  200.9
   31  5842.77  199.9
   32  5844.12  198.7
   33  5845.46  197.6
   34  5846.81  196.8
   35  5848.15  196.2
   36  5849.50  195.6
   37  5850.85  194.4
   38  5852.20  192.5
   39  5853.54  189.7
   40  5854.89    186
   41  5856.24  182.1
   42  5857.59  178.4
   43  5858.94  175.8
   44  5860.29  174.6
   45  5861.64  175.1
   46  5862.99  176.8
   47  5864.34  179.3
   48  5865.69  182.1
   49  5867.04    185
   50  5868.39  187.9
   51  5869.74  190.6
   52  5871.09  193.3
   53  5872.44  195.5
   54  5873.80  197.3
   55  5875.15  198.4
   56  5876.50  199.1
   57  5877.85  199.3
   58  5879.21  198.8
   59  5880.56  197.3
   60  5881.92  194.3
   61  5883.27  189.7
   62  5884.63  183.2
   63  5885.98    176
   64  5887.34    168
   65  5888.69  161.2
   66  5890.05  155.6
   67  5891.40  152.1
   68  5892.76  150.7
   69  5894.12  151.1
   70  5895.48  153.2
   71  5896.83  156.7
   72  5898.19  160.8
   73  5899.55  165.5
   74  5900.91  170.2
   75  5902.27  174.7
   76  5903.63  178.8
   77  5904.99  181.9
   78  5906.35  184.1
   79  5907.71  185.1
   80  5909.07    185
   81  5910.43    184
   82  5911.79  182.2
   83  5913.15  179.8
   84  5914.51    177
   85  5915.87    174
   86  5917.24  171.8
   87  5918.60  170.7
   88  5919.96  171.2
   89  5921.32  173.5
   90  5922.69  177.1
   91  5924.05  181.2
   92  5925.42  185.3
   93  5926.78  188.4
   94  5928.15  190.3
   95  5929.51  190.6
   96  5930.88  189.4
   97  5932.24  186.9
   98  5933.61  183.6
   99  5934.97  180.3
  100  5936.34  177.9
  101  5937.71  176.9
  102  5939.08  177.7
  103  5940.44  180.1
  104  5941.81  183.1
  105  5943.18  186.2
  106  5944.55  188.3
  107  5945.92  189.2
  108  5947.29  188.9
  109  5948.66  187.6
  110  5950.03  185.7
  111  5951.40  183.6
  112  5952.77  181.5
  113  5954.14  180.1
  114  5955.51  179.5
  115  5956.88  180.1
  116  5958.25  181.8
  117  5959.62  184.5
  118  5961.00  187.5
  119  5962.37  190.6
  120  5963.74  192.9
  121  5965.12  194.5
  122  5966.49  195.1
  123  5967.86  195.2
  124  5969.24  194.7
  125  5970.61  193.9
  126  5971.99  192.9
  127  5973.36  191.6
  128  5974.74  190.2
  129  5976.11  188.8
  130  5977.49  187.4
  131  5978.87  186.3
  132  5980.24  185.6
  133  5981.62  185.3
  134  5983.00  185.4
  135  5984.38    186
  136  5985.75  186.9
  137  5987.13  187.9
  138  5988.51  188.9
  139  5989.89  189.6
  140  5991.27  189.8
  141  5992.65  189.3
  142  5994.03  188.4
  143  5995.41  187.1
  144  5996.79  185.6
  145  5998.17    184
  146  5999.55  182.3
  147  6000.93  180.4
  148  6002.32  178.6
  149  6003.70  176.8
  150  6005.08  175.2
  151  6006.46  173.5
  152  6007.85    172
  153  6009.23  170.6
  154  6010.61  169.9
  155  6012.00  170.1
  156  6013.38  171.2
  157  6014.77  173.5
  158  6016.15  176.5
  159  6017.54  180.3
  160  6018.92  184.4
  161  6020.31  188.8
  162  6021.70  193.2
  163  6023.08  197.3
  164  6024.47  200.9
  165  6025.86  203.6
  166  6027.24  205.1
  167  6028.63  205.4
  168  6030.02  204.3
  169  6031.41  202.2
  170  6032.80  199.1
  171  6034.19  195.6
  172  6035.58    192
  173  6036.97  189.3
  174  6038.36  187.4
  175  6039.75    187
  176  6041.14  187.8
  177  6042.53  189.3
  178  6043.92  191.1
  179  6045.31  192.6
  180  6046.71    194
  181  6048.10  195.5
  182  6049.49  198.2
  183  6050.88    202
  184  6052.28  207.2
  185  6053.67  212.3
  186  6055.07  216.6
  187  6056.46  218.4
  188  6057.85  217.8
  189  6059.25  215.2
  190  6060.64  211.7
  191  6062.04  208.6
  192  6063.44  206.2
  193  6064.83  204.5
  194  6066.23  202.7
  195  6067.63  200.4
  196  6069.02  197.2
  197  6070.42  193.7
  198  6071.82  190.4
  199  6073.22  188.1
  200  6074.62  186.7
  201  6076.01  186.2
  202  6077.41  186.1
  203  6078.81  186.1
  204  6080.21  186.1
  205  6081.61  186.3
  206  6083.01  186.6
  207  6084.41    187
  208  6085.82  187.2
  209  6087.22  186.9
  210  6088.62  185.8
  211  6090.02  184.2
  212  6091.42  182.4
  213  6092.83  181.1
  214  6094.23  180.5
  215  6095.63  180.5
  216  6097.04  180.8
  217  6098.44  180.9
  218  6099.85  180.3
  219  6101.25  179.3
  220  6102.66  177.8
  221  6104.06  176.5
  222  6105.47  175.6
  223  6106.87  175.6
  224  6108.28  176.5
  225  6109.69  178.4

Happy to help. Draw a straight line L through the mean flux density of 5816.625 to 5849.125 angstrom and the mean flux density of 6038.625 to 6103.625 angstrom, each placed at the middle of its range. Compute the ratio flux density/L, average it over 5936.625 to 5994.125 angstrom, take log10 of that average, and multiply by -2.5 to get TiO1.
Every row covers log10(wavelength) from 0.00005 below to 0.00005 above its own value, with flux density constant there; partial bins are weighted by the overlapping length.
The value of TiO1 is 0.05 mag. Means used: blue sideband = 199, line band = 187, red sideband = 193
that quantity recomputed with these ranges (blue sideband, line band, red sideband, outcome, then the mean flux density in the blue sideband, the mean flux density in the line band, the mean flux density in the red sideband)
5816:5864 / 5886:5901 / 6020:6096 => 0.220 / 194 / 159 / 196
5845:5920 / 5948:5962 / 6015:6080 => 0.026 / 180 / 183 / 197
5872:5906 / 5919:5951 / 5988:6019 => -0.034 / 176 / 183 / 180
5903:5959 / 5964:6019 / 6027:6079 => 0.035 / 182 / 184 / 199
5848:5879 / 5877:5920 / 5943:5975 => 0.080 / 188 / 175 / 188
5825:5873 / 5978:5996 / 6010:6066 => 0.043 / 192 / 187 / 196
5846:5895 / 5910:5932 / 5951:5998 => 0.029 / 183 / 181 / 188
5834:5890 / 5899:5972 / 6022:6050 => 0.052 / 189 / 183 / 196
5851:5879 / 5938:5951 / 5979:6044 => 0.012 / 187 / 185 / 187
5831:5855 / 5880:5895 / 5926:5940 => 0.121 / 196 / 170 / 184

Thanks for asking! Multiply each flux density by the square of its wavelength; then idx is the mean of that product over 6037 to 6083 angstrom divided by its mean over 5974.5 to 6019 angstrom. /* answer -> 1.1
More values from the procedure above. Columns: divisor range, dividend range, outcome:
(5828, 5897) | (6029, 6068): 1.15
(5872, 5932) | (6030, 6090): 1.16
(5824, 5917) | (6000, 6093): 1.10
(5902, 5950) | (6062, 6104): 1.09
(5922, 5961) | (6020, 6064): 1.13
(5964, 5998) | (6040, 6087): 1.07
